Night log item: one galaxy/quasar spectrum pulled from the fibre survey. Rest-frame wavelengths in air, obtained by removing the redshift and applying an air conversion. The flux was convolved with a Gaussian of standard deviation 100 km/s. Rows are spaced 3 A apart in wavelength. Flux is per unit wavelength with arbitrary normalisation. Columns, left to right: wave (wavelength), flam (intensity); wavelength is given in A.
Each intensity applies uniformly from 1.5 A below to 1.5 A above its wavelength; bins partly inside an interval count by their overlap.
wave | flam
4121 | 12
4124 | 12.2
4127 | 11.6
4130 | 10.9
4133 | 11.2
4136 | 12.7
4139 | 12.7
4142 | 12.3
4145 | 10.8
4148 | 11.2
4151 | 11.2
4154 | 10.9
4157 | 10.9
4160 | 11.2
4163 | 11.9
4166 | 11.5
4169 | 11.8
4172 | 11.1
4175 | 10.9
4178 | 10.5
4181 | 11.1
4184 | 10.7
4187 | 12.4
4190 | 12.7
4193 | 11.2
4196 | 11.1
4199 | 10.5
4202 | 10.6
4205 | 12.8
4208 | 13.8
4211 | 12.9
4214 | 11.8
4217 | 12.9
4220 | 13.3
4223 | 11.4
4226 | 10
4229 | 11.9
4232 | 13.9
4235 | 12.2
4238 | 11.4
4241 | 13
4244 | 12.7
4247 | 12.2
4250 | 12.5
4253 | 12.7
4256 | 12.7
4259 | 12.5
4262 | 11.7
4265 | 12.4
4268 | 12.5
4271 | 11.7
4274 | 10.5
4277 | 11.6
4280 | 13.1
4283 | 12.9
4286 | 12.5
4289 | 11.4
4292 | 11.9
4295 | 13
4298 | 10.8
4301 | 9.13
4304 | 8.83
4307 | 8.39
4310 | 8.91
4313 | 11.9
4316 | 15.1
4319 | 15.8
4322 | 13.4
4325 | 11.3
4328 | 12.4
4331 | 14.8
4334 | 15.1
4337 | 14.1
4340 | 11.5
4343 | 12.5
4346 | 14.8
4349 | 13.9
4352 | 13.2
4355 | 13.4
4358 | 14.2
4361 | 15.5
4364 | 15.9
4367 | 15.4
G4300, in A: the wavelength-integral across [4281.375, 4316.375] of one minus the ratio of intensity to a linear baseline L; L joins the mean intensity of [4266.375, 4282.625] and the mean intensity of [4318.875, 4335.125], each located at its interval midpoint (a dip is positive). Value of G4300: 4.4 A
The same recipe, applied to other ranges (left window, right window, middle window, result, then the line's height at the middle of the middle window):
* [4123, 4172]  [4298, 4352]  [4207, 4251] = -1.6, 12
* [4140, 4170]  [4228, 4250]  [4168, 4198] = 1.1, 11.8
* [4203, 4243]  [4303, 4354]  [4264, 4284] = 0.8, 12.6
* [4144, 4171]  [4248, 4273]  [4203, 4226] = -1.2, 11.8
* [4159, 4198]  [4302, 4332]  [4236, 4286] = -2.2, 11.7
